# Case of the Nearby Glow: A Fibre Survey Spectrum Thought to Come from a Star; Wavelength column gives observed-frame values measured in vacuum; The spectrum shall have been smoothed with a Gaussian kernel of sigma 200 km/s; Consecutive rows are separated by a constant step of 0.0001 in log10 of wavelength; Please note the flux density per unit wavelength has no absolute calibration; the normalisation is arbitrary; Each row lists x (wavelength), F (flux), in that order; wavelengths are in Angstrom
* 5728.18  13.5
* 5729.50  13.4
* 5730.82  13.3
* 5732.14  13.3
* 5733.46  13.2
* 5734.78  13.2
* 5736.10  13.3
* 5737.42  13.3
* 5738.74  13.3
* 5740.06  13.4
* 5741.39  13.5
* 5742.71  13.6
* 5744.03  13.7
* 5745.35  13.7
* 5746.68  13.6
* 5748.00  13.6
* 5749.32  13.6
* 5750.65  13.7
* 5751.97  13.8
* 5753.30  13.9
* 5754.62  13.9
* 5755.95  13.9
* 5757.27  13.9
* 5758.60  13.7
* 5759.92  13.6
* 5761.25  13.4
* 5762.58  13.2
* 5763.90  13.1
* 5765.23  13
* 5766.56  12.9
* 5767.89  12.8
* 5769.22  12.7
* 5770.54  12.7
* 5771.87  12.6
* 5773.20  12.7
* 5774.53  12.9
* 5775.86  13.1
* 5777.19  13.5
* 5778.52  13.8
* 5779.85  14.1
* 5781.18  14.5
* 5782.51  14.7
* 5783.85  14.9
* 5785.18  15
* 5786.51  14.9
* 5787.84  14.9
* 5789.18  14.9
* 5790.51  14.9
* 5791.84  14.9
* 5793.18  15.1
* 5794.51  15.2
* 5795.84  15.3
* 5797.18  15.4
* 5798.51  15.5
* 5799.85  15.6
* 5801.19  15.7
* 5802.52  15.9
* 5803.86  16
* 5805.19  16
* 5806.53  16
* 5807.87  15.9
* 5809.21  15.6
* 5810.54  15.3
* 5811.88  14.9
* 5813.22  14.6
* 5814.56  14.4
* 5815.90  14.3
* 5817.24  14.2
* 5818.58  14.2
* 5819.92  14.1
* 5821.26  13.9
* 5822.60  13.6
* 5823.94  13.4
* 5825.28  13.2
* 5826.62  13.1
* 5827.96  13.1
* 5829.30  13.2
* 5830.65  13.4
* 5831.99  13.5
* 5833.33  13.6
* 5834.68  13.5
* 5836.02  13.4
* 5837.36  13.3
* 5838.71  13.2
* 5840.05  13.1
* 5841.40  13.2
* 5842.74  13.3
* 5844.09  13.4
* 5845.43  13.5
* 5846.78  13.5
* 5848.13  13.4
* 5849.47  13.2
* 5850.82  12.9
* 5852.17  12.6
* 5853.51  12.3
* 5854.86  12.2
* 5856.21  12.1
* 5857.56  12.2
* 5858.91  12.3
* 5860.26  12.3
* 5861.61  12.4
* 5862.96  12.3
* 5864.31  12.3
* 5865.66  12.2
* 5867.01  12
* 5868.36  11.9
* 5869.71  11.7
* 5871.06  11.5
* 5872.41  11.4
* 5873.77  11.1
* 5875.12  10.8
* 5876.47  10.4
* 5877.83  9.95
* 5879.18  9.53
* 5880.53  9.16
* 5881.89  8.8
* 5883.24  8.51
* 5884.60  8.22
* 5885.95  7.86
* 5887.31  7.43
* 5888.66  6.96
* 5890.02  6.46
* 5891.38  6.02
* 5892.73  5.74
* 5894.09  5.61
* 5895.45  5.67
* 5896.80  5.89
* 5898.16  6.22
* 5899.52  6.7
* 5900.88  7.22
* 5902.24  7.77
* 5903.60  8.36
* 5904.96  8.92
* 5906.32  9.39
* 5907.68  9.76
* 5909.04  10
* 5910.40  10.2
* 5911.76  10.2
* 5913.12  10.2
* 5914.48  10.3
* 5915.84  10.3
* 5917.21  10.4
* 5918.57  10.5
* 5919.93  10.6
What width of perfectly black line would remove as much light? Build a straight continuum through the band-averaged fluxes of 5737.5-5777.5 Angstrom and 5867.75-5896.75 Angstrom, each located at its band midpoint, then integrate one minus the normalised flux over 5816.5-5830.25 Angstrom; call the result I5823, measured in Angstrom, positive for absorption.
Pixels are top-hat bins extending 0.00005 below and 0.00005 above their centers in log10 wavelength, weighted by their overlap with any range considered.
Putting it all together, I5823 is -3.4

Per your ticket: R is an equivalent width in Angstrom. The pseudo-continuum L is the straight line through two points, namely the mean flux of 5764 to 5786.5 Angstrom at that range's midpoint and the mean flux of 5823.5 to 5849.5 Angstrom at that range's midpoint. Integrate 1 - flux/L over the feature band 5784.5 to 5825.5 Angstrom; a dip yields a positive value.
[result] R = -4.6 Angstrom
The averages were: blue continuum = 13.5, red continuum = 13.3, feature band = 14.9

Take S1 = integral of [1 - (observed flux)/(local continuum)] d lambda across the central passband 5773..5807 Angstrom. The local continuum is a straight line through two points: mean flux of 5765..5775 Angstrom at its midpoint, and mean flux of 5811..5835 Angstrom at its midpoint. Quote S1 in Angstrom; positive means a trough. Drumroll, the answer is -4.3 Angstrom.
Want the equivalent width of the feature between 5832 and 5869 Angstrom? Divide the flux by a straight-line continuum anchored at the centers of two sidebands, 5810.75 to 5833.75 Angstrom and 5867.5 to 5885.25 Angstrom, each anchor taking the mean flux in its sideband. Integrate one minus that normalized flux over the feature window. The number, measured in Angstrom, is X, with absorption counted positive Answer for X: -2.7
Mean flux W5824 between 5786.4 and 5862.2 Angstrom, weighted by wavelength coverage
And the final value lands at 14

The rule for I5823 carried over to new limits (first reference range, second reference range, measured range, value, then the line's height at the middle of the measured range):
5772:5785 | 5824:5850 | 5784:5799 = -1.5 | 13.7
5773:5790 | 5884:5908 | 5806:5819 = -2.8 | 12.3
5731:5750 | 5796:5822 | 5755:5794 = 1.3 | 14.3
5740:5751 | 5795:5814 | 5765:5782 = 1.6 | 14.5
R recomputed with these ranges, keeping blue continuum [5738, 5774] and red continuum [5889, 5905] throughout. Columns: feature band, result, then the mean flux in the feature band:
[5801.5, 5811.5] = -4.4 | 15.8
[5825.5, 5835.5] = -3.6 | 13.3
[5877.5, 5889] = -1.9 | 8.5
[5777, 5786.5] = -1.8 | 14.4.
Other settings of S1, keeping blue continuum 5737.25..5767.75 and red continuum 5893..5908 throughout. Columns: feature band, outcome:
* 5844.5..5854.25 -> -3.7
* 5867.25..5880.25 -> -3.8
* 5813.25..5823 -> -3.1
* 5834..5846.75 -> -4.5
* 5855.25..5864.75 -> -3.4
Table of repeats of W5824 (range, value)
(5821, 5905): 10.9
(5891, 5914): 7.92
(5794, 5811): 15.7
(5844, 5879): 12.1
